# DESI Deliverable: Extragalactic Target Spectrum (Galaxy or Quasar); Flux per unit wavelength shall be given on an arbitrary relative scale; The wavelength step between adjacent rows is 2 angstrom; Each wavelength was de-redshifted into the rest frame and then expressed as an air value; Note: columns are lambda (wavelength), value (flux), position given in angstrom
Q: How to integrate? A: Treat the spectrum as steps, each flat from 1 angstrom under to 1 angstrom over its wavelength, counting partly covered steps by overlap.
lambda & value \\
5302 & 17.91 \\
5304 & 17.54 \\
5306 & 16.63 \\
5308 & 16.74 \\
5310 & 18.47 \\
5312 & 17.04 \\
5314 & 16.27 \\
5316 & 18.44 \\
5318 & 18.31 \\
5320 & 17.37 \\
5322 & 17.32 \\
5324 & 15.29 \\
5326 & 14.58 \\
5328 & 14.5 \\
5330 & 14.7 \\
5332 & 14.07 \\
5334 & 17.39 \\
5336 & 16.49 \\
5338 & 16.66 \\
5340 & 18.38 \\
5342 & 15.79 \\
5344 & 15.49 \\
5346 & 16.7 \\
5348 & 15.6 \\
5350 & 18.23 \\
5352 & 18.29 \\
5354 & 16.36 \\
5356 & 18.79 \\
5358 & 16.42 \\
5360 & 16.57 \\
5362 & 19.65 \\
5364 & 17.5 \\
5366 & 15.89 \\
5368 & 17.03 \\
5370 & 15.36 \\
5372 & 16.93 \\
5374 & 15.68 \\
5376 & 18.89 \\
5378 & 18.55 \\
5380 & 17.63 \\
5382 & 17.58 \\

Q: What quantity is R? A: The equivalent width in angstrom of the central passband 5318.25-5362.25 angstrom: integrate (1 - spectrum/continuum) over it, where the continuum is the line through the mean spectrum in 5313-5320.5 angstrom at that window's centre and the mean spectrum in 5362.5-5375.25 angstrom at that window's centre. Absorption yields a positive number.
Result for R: 1.49 angstrom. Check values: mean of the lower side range 17.6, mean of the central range 16.6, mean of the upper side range 16.6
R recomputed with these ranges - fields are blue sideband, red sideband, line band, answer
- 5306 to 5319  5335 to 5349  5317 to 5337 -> 1.1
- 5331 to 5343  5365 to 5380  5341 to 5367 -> -0.5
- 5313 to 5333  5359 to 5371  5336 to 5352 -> -0.2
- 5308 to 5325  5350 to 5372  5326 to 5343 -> 1.3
